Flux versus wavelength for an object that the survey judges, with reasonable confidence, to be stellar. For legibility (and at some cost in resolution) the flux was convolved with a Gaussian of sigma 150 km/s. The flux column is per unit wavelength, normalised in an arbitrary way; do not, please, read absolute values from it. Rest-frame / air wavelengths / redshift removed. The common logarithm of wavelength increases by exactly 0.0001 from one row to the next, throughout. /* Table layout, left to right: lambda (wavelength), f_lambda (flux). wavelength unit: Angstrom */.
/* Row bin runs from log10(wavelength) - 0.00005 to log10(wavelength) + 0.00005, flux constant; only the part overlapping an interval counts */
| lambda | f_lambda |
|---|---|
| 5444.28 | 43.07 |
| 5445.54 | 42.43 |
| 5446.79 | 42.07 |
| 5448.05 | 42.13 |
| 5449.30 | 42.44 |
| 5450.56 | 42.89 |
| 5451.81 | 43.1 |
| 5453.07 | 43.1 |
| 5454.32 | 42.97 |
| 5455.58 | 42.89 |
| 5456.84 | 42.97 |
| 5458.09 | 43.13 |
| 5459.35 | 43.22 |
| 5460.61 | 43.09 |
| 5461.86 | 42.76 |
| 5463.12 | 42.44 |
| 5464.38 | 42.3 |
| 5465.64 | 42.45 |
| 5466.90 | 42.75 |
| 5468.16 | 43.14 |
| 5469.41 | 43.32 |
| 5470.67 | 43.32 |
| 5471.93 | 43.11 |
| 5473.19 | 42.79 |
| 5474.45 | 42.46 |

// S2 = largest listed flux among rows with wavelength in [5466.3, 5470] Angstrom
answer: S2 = 43.32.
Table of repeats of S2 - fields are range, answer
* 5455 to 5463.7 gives 43.22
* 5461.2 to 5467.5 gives 42.76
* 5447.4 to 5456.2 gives 43.1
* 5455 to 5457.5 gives 42.97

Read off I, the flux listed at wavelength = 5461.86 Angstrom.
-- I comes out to 42.76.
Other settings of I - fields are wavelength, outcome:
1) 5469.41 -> 43.32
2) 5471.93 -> 43.11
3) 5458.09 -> 43.13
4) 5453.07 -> 43.1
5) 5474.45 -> 42.46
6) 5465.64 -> 42.45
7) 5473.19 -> 42.79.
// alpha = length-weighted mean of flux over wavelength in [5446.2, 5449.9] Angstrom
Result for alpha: 42.2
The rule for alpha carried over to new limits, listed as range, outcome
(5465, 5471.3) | 43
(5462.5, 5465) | 42.3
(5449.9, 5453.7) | 43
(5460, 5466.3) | 42.6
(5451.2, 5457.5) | 43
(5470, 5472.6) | 43.2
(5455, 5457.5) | 43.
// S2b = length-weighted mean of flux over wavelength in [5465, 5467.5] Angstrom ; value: 42.5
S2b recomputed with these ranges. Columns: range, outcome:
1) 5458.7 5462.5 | 43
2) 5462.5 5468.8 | 42.6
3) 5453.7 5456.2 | 42.9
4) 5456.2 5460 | 43.1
